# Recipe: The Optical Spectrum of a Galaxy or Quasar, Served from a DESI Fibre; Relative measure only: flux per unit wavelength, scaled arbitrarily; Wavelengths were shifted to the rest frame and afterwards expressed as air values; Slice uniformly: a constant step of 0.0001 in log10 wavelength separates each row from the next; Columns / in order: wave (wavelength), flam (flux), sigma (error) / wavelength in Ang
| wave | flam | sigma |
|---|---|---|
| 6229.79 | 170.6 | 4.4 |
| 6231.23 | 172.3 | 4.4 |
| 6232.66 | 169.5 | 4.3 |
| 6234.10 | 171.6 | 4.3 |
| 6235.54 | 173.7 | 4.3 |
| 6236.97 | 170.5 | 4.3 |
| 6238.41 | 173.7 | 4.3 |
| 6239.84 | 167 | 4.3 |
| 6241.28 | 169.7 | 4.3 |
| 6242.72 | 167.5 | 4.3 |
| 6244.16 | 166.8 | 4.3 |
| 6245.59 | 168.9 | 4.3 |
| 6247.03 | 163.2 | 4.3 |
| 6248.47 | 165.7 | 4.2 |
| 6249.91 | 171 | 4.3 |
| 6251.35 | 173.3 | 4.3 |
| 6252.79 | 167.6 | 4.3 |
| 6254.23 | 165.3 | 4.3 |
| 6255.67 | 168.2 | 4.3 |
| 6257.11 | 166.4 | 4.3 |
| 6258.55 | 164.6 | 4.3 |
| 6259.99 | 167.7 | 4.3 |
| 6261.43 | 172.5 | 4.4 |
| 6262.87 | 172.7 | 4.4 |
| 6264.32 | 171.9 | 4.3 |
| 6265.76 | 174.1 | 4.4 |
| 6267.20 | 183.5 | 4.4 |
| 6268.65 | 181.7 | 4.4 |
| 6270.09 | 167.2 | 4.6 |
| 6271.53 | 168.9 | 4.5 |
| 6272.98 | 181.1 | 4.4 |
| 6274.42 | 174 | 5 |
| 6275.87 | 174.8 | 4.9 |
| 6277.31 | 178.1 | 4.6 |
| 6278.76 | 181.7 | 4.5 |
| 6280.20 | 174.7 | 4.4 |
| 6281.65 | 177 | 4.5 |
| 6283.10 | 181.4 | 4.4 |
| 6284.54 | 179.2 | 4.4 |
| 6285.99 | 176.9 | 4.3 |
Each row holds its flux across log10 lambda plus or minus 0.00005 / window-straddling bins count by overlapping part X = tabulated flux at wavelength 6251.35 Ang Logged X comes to 173.3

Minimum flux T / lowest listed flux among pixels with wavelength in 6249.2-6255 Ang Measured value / 165.3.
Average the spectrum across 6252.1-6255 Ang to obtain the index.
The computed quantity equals 166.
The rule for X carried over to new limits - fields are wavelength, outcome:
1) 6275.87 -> 174.8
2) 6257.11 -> 166.4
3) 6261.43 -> 172.5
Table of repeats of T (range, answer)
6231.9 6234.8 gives 169.5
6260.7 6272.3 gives 167.2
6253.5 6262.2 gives 164.6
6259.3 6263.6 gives 167.7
